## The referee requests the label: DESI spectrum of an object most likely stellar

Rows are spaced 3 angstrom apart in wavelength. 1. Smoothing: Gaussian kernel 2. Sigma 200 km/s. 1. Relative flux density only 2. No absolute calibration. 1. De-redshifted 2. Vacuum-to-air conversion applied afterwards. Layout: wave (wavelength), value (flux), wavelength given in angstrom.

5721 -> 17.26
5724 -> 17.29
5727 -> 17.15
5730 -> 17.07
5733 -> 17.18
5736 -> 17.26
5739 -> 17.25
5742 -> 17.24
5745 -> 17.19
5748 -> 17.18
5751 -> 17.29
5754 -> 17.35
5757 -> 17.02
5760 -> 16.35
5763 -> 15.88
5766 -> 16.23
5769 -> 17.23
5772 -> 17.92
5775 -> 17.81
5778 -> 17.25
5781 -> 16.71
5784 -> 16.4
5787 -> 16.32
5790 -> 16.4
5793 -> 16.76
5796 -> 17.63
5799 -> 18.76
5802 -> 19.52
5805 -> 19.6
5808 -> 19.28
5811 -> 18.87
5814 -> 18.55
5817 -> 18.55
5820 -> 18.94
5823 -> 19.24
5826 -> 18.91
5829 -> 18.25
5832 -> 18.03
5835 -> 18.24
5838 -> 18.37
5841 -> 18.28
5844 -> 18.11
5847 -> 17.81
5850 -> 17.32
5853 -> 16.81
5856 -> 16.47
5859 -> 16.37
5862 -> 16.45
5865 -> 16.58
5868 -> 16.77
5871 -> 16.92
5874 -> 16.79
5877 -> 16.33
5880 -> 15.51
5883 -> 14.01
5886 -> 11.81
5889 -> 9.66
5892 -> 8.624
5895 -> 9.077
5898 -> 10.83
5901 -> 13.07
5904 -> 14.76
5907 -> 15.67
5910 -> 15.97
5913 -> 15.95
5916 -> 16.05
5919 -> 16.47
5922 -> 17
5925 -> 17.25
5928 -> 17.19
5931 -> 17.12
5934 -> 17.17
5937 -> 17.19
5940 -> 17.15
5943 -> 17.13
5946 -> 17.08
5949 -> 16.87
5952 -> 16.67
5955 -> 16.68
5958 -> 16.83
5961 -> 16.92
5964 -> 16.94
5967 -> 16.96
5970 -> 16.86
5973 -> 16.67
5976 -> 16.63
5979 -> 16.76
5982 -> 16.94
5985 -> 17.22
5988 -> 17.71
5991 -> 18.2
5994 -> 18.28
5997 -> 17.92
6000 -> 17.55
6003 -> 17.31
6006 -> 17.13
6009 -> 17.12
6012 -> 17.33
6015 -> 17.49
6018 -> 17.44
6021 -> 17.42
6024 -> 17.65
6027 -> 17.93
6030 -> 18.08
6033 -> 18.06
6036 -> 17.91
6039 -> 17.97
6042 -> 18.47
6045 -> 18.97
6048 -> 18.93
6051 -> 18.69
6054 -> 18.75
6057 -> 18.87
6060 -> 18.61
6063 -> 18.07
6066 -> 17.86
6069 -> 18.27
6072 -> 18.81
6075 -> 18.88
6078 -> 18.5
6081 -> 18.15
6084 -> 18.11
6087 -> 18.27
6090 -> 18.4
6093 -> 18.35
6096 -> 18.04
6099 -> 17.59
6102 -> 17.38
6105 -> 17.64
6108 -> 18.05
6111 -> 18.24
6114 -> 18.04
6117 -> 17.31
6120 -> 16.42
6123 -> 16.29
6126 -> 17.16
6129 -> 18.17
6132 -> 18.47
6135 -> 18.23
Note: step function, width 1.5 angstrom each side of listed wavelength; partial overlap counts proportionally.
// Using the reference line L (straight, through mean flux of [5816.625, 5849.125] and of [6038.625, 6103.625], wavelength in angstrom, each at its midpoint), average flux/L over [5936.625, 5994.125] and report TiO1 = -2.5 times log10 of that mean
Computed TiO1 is 0.081 mag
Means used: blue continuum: 18.4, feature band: 17.1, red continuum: 18.4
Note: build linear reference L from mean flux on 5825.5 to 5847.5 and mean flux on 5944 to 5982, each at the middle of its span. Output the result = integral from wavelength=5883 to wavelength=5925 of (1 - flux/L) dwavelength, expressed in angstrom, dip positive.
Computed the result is 9.3 angstrom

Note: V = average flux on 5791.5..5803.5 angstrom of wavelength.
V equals 18.2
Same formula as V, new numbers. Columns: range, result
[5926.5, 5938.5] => 17.2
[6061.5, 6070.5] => 18.1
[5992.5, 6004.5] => 17.8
